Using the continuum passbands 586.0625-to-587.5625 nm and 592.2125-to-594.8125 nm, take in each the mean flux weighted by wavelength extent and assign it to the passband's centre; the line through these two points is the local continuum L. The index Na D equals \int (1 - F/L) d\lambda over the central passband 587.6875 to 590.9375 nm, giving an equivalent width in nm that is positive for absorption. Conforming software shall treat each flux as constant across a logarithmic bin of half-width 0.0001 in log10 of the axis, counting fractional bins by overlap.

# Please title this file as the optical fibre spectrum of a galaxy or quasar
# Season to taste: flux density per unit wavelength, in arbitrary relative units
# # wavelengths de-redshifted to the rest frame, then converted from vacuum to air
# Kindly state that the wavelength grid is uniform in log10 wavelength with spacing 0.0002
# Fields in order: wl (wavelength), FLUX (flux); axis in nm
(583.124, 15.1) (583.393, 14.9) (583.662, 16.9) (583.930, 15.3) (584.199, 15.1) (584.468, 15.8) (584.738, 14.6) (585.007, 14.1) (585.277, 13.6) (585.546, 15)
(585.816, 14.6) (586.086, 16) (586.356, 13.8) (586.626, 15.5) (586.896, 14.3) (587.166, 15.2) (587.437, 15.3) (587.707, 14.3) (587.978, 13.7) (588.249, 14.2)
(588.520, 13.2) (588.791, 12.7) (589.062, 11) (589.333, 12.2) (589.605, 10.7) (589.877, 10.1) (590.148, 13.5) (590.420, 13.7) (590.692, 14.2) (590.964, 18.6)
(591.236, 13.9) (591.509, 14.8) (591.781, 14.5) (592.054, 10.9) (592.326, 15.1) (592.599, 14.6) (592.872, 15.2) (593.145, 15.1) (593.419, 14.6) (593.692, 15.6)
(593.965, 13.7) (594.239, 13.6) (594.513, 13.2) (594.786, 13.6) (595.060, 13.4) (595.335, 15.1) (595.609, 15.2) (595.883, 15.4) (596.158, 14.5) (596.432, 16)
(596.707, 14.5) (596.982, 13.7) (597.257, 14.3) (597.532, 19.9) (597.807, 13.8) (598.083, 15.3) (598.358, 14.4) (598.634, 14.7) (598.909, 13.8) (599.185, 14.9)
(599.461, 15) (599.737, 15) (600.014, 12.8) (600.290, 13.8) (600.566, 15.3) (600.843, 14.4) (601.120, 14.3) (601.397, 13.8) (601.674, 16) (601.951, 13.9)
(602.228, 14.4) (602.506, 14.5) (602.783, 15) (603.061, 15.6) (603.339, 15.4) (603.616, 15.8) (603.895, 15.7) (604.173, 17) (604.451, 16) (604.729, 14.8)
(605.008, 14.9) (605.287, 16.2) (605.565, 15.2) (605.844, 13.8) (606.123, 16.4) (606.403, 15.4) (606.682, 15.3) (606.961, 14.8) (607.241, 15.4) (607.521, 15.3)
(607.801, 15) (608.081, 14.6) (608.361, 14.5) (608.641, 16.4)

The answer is 0.402 nm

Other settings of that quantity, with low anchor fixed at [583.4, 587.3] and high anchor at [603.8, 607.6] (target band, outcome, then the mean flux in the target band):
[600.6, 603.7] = 0.11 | 14.8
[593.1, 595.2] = 0.16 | 14.1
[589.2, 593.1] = 0.35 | 13.7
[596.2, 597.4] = 0.05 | 14.6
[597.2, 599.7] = 0.02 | 15.1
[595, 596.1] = 0.03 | 14.8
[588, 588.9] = 0.10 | 13.4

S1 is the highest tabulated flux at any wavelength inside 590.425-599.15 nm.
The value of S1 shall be 19.9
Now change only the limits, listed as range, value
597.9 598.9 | 15.3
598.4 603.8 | 16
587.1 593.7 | 18.6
